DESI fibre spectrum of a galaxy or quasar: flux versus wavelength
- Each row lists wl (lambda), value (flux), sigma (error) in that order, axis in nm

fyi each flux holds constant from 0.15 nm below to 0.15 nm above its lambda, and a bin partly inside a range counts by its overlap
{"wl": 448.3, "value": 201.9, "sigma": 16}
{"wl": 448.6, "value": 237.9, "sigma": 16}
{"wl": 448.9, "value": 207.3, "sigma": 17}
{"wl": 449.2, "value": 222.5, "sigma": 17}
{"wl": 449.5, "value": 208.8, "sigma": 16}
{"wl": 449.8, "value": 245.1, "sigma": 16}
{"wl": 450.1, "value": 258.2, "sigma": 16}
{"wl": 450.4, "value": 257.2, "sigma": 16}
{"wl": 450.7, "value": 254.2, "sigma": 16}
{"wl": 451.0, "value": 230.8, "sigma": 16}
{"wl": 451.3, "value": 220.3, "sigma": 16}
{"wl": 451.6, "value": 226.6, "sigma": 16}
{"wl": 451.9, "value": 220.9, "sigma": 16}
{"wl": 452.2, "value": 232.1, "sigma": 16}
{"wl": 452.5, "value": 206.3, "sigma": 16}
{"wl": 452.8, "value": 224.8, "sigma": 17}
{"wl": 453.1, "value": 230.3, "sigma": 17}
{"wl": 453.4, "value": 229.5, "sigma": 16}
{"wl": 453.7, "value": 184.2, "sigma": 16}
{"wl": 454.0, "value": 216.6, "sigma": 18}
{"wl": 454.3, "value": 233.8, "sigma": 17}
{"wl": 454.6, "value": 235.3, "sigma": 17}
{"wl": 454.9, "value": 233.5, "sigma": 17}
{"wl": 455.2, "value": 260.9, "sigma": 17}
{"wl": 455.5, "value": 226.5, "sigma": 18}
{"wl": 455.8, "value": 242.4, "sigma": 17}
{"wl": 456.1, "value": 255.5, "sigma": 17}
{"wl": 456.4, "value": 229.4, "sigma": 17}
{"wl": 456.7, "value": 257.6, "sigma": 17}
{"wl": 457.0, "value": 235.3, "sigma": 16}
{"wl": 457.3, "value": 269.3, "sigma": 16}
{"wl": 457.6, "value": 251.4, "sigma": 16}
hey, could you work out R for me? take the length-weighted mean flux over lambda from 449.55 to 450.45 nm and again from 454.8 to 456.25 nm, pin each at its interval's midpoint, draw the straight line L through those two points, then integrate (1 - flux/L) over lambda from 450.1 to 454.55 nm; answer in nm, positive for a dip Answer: 0.34 nm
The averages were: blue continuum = 248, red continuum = 244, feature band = 228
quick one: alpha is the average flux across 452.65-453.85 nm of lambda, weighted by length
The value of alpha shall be 217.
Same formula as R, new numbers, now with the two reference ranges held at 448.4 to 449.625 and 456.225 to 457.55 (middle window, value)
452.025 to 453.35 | 0.05 nm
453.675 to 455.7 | 0.08 nm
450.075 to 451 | -0.11 nm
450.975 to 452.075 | 0.02 nm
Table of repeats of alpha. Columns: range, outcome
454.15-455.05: 234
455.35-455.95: 234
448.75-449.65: 213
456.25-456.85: 243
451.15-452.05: 223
